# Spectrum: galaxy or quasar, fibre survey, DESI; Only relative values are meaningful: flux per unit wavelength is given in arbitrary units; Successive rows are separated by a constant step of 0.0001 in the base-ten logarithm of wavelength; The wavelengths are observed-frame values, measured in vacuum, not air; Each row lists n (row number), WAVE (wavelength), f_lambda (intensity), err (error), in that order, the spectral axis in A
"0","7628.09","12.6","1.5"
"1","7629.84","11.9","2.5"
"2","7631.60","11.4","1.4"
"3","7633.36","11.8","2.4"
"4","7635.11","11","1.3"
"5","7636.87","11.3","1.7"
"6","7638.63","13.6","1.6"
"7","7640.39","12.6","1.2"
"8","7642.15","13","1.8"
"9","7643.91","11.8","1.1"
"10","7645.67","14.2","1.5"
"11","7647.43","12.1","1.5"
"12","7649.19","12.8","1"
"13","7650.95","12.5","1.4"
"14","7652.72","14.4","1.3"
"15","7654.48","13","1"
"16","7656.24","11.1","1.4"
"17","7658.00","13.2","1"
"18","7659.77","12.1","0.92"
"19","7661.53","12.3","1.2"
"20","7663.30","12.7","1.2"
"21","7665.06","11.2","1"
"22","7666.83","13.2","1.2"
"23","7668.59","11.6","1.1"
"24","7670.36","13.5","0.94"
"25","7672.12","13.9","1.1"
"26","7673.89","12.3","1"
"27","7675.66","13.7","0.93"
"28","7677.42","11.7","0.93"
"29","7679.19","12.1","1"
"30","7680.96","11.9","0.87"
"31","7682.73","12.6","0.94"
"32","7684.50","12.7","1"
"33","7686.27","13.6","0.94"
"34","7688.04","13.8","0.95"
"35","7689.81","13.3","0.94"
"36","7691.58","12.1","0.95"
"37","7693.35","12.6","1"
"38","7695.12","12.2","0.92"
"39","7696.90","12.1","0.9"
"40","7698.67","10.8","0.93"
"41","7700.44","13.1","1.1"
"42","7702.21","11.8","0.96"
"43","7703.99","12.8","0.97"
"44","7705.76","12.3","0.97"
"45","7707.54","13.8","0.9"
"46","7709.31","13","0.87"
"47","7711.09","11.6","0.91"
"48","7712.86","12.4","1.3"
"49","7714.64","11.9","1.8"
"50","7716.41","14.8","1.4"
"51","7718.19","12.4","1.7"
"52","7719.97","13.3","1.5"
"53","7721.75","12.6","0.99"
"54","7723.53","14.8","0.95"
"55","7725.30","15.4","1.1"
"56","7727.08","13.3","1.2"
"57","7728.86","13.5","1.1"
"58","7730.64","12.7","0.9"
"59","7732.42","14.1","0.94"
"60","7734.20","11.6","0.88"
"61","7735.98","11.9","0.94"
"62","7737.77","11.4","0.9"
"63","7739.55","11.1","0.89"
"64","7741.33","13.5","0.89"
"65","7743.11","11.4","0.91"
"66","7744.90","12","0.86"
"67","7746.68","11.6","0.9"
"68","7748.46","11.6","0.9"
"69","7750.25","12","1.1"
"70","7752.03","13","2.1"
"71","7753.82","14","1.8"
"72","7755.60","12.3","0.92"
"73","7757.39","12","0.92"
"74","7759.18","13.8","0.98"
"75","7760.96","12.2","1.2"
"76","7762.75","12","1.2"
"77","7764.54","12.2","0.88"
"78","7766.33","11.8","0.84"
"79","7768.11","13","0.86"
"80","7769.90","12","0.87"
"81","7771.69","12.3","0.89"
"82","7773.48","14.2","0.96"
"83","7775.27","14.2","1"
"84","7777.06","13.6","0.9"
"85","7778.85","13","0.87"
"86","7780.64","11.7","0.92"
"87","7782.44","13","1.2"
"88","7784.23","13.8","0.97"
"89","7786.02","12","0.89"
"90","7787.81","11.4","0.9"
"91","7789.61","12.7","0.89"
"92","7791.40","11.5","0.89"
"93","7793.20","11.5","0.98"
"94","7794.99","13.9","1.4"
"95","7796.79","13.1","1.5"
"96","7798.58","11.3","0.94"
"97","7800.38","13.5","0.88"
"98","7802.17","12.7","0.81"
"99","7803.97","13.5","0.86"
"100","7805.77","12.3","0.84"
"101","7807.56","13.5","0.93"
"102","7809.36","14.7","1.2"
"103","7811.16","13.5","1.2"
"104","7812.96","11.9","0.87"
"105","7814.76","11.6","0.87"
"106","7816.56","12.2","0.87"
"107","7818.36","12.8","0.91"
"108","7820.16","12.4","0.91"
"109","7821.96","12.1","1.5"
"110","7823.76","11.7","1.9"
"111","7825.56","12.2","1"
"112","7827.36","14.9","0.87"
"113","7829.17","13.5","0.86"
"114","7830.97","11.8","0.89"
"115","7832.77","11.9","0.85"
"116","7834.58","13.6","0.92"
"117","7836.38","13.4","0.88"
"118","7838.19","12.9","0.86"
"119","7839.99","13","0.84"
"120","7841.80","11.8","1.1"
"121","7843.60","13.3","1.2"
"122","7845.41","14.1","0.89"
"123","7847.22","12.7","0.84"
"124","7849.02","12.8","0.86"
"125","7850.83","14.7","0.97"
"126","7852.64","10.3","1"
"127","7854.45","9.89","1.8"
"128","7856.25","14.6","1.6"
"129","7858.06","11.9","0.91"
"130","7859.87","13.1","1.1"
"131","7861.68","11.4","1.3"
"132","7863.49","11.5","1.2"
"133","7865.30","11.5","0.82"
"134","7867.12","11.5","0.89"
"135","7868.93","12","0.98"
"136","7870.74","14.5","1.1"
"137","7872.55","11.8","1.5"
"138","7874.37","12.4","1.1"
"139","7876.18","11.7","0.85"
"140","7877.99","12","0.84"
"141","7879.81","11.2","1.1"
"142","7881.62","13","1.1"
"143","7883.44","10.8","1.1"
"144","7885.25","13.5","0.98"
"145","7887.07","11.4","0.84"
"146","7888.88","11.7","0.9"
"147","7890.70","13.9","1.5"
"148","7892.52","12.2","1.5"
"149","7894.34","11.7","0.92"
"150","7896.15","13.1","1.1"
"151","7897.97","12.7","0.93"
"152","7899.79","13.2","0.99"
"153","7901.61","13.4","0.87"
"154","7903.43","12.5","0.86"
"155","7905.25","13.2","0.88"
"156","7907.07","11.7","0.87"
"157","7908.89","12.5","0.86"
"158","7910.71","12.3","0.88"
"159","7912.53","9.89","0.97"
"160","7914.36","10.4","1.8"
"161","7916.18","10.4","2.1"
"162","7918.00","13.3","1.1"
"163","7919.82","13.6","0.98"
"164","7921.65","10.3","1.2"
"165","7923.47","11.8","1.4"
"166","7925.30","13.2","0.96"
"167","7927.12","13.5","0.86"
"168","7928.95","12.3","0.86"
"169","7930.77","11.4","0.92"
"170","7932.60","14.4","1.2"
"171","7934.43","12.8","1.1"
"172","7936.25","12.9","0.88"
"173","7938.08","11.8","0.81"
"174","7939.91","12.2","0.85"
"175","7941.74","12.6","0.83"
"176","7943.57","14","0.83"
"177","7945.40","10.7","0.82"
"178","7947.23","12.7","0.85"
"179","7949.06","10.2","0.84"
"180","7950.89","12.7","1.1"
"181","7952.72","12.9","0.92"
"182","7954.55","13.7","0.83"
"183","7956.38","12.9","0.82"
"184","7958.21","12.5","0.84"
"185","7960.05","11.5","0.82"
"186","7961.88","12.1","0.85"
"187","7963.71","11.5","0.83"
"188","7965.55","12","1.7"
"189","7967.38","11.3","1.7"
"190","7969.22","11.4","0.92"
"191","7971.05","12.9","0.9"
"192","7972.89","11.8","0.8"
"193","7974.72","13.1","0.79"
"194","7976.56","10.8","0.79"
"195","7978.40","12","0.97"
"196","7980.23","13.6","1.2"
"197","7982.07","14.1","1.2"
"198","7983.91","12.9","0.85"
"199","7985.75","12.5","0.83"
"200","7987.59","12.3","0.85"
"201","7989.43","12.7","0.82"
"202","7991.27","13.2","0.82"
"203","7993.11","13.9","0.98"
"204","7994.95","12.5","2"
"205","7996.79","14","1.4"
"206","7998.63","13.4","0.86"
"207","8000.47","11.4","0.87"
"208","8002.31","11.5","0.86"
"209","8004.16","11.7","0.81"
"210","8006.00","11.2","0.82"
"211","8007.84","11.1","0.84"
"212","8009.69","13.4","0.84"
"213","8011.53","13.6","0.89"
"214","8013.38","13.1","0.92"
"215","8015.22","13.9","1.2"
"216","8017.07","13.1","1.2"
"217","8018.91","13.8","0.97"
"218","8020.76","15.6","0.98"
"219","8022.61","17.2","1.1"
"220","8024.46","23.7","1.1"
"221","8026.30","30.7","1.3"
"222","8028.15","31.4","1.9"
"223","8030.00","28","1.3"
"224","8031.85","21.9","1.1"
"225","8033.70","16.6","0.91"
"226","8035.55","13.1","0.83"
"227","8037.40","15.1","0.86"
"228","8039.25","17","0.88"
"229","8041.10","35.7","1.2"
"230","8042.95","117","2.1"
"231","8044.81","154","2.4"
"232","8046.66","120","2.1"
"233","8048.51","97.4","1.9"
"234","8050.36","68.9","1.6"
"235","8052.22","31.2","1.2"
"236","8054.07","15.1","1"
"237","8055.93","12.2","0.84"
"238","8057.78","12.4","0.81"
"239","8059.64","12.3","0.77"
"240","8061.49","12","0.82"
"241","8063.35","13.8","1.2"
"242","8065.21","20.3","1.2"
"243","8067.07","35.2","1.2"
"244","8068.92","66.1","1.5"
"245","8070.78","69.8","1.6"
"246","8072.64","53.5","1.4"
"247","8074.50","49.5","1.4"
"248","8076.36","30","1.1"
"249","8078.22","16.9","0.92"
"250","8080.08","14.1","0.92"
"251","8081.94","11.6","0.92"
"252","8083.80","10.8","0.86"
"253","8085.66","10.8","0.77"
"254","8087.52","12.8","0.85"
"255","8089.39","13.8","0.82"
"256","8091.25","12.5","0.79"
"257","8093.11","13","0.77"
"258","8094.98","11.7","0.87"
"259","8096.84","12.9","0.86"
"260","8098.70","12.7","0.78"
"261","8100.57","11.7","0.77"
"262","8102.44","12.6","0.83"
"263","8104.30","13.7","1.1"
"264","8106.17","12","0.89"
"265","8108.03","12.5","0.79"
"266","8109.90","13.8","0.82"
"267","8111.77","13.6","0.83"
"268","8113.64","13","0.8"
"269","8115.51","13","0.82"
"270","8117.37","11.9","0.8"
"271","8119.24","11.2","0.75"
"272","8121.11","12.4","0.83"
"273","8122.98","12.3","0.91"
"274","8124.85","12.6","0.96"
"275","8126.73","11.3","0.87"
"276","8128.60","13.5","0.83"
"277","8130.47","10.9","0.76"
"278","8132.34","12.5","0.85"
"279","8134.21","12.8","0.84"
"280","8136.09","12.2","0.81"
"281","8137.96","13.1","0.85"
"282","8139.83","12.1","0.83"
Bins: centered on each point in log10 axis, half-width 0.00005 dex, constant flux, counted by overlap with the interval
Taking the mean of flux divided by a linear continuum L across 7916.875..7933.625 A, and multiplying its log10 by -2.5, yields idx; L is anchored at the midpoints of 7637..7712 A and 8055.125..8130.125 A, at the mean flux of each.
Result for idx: 0.27 mag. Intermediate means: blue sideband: 12.6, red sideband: 18.5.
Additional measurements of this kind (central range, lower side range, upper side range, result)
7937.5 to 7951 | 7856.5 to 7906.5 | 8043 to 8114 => 0.448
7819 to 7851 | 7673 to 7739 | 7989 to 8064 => 0.420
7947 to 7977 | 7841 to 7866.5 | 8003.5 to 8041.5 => 0.297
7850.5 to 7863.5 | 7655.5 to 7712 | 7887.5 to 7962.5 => 0.026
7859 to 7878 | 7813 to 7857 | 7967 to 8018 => 0.045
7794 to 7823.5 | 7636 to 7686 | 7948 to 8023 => -0.012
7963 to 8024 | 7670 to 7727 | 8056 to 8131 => 0.304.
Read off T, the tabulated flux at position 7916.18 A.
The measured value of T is 10.4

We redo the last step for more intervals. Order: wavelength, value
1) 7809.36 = 14.7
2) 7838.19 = 12.9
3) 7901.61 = 13.4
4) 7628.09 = 12.6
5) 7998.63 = 13.4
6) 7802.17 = 12.7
